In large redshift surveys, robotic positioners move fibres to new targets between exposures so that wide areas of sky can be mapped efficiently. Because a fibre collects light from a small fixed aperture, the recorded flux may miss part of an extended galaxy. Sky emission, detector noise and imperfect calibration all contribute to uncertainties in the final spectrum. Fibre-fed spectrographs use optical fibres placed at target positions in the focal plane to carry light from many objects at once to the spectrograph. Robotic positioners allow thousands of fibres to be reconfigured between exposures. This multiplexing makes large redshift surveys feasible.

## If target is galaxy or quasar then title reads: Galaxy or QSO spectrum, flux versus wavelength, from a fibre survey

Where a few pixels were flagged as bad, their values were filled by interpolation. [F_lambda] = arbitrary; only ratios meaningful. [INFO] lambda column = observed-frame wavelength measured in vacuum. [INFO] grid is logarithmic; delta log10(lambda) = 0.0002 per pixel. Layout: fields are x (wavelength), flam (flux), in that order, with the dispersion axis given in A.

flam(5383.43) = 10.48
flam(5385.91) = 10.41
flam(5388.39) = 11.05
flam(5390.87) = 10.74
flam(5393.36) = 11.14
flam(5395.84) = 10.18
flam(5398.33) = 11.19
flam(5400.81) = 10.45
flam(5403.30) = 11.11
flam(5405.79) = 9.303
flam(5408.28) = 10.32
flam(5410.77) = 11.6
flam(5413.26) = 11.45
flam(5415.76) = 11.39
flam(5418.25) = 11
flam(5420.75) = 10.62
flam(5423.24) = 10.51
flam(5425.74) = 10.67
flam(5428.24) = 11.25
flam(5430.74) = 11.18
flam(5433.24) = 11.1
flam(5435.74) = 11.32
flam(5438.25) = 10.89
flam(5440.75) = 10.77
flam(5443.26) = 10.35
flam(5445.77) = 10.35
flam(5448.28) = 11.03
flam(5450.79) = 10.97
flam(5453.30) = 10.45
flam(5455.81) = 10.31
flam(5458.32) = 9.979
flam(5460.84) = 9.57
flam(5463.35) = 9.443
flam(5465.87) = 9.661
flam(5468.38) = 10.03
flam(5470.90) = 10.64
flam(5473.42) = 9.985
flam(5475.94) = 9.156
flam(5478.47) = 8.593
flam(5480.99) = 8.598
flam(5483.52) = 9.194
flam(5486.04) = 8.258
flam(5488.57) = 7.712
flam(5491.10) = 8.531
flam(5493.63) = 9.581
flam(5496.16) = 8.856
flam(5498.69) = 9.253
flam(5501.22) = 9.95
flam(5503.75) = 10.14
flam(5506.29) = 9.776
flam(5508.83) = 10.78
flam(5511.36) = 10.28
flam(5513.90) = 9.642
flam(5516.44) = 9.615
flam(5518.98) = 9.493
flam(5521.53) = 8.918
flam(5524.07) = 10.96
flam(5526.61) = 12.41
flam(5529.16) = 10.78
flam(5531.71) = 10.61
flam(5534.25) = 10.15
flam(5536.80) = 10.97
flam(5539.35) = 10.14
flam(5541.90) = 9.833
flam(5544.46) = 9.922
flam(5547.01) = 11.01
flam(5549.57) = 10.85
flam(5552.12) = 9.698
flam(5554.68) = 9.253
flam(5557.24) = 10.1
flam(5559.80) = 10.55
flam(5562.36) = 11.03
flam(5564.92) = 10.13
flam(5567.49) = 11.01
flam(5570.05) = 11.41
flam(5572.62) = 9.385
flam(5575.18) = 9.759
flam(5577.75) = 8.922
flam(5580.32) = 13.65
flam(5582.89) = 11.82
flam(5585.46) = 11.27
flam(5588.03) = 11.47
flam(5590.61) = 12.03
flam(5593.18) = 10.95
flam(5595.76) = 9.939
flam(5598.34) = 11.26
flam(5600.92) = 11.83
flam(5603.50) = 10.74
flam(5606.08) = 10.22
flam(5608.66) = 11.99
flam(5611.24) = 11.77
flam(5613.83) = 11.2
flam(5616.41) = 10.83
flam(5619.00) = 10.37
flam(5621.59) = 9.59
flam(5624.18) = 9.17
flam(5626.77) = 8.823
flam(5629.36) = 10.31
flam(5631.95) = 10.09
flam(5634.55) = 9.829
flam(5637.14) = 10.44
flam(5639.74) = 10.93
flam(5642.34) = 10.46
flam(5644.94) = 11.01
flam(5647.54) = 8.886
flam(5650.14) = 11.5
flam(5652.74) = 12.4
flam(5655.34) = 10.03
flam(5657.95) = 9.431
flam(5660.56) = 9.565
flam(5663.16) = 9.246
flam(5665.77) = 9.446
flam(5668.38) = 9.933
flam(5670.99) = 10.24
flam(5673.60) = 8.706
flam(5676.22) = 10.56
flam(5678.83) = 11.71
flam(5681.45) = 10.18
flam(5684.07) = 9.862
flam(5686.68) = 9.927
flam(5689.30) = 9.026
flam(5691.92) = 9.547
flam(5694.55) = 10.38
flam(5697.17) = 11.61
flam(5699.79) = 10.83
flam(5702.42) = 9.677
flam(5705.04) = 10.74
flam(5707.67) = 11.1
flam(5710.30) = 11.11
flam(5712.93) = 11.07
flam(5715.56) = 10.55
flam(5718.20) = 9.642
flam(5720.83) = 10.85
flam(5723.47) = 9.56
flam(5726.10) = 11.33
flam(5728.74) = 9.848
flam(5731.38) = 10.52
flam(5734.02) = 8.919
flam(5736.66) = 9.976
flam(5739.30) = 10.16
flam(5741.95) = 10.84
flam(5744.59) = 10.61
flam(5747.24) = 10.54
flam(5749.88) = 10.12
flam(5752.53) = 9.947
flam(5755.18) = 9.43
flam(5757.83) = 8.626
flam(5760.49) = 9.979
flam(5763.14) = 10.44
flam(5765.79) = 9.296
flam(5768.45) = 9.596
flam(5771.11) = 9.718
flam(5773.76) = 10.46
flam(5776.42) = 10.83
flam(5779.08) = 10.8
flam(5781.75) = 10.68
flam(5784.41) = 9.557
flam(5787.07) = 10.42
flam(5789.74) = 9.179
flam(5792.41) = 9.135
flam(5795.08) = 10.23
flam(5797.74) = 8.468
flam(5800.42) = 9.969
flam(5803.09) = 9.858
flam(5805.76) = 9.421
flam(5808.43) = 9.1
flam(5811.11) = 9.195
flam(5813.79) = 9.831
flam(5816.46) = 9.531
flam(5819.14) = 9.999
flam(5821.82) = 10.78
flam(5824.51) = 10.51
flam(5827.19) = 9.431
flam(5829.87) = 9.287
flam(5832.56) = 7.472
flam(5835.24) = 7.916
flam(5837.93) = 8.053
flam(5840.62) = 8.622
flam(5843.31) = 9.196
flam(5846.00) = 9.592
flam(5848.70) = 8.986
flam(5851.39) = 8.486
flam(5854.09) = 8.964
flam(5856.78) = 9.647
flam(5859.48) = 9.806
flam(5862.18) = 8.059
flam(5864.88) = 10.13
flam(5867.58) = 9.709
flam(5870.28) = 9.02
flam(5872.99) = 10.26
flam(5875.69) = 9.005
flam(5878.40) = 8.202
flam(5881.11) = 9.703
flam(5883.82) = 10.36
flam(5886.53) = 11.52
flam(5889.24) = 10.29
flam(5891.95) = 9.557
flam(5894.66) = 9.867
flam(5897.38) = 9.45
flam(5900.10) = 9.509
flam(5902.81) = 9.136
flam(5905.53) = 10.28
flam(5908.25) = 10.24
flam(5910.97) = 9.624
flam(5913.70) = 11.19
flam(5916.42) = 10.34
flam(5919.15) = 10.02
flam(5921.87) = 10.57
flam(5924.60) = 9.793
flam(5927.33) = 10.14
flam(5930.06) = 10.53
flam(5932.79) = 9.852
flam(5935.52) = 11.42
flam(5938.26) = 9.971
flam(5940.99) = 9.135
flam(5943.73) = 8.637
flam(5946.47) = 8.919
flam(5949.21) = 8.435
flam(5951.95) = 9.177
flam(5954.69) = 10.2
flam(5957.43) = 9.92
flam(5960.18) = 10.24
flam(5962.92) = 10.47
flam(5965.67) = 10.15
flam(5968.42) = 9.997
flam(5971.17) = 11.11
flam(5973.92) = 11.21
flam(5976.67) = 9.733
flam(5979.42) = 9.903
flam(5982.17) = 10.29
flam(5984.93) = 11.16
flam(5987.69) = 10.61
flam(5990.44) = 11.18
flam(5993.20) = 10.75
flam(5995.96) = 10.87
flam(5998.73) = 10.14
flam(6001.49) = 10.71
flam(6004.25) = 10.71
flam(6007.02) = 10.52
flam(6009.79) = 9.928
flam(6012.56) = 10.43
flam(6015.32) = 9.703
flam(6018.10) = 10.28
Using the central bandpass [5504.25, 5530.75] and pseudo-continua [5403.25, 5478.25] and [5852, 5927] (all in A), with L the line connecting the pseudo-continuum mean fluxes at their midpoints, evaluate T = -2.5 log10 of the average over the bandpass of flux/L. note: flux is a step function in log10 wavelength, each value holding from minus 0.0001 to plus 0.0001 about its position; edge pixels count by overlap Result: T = 0.01 mag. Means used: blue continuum 10.5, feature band 10.3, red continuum 9.78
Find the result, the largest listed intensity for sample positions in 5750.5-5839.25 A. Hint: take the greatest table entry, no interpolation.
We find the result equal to 10.83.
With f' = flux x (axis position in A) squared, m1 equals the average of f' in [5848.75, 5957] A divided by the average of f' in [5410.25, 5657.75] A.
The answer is 1.07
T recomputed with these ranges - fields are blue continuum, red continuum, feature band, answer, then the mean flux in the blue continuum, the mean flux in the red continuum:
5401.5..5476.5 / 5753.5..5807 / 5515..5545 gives 0.00 mag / 10.6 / 9.81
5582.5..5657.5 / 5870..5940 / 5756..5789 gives 0.03 mag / 10.7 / 10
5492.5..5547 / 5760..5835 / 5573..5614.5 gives -0.12 mag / 10.1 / 9.73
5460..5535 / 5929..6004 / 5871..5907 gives 0.04 mag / 9.69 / 10.2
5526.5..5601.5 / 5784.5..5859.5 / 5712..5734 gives -0.05 mag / 10.7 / 9.32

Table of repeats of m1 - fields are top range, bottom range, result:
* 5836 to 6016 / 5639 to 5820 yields 1.05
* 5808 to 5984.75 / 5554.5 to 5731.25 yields 1.01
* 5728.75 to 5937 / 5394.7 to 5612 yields 1.05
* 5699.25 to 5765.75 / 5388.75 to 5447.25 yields 1.06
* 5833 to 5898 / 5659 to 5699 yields 0.99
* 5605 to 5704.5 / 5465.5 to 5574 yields 1.08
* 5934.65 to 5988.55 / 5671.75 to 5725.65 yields 1.06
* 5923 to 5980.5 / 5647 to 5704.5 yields 1.08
